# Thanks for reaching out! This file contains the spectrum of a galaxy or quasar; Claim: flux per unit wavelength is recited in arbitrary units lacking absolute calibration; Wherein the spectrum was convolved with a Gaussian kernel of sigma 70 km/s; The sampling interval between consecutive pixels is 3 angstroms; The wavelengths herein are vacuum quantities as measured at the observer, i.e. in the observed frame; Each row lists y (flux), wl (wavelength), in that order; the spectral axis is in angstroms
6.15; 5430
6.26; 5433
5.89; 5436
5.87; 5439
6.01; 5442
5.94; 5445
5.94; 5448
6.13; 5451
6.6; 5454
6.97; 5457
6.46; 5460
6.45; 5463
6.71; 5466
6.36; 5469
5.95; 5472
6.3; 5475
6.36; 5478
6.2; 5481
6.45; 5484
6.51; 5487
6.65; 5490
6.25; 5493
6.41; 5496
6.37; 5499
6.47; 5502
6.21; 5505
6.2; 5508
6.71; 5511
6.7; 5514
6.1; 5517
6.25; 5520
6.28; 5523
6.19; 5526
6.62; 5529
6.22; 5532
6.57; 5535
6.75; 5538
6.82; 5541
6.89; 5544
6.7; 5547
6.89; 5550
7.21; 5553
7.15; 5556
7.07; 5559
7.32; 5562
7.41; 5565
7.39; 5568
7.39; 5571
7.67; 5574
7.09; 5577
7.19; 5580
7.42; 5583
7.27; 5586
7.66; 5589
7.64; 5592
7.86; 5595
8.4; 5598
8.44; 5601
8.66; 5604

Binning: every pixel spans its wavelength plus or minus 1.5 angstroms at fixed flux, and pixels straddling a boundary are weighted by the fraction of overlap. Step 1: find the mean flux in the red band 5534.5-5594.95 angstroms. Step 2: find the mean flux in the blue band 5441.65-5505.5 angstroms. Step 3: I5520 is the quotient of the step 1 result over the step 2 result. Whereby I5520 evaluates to 1.1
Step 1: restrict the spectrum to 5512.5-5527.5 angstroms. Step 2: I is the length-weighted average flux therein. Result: 6.3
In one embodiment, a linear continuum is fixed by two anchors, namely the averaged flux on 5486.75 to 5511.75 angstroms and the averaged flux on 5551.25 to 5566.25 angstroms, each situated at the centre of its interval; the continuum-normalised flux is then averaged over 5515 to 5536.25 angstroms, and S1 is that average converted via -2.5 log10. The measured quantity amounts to 0.074 mag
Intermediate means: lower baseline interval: 6.41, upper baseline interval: 7.22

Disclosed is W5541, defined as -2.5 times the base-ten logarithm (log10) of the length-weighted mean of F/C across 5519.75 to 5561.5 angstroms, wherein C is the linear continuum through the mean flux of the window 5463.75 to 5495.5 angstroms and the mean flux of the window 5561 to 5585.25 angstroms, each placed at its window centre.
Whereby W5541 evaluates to 0.05 mag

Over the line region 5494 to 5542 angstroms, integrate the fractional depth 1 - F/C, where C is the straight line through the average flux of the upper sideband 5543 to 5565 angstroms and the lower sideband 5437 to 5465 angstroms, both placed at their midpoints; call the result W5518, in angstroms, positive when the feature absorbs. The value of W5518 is 2.5 angstroms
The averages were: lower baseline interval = 6.26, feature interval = 6.42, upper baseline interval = 7.06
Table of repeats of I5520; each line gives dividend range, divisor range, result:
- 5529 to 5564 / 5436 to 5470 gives 1.09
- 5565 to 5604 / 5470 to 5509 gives 1.21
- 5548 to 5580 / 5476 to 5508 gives 1.14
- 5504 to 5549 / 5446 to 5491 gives 1.01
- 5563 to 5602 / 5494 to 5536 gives 1.19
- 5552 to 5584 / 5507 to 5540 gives 1.14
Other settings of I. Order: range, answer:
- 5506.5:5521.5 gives 6.39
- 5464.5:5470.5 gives 6.54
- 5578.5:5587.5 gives 7.29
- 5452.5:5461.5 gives 6.68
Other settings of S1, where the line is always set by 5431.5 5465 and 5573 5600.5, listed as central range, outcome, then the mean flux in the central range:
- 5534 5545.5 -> 0.06 mag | 6.77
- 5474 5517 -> 0.05 mag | 6.4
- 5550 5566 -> 0.02 mag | 7.19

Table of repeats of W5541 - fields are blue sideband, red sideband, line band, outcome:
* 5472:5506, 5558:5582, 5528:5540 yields 0.056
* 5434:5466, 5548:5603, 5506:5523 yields 0.082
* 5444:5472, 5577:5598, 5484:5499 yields 0.039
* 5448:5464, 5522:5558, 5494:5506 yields 0.038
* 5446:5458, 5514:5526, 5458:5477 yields -0.007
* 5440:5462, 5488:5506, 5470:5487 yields 0.013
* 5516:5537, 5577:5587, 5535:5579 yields -0.041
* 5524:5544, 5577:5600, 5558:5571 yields -0.025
